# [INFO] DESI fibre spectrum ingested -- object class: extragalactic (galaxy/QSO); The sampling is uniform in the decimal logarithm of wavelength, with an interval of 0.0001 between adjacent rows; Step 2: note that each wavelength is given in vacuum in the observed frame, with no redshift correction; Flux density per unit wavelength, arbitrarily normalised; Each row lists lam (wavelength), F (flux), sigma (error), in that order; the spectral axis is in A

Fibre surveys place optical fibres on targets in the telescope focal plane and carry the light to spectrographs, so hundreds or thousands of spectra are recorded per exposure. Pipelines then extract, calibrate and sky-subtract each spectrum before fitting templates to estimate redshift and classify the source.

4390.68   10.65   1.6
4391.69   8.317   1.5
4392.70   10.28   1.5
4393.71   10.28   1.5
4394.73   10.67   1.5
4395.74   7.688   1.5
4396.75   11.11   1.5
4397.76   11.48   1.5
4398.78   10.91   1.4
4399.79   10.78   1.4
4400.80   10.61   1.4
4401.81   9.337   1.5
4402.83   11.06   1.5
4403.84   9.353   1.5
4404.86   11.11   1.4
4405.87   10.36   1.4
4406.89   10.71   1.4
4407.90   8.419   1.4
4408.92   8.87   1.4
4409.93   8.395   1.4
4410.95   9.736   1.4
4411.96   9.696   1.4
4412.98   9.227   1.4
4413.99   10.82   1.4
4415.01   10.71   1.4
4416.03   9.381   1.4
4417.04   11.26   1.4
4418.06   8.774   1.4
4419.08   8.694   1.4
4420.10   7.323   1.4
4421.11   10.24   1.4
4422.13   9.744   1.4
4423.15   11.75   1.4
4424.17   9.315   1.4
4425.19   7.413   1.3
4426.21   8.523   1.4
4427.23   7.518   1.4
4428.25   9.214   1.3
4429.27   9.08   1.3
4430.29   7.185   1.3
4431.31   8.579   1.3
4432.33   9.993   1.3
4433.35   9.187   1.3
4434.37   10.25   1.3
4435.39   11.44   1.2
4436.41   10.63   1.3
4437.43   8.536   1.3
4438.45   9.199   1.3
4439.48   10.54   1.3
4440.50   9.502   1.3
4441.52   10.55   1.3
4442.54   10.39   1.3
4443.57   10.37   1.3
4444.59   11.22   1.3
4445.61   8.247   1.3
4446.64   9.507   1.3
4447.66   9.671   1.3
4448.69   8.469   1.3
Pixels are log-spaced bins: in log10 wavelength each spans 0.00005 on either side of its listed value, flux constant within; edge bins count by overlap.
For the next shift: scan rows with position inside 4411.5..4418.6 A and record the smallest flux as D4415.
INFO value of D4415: 8.774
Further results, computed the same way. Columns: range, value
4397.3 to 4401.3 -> 10.61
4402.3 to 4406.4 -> 9.353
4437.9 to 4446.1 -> 8.247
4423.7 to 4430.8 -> 7.185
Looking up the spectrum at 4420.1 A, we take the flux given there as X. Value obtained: 7.323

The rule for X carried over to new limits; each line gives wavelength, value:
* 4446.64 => 9.507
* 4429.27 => 9.08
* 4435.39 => 11.44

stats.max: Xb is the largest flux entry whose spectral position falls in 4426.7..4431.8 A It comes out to 9.214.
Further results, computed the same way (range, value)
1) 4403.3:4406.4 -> 11.11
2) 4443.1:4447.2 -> 11.22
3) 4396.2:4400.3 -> 11.48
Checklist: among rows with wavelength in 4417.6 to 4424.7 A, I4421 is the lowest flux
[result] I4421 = 7.323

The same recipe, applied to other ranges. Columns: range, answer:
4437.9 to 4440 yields 9.199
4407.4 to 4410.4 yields 8.395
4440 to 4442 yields 9.502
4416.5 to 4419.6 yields 8.694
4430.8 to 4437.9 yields 8.536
